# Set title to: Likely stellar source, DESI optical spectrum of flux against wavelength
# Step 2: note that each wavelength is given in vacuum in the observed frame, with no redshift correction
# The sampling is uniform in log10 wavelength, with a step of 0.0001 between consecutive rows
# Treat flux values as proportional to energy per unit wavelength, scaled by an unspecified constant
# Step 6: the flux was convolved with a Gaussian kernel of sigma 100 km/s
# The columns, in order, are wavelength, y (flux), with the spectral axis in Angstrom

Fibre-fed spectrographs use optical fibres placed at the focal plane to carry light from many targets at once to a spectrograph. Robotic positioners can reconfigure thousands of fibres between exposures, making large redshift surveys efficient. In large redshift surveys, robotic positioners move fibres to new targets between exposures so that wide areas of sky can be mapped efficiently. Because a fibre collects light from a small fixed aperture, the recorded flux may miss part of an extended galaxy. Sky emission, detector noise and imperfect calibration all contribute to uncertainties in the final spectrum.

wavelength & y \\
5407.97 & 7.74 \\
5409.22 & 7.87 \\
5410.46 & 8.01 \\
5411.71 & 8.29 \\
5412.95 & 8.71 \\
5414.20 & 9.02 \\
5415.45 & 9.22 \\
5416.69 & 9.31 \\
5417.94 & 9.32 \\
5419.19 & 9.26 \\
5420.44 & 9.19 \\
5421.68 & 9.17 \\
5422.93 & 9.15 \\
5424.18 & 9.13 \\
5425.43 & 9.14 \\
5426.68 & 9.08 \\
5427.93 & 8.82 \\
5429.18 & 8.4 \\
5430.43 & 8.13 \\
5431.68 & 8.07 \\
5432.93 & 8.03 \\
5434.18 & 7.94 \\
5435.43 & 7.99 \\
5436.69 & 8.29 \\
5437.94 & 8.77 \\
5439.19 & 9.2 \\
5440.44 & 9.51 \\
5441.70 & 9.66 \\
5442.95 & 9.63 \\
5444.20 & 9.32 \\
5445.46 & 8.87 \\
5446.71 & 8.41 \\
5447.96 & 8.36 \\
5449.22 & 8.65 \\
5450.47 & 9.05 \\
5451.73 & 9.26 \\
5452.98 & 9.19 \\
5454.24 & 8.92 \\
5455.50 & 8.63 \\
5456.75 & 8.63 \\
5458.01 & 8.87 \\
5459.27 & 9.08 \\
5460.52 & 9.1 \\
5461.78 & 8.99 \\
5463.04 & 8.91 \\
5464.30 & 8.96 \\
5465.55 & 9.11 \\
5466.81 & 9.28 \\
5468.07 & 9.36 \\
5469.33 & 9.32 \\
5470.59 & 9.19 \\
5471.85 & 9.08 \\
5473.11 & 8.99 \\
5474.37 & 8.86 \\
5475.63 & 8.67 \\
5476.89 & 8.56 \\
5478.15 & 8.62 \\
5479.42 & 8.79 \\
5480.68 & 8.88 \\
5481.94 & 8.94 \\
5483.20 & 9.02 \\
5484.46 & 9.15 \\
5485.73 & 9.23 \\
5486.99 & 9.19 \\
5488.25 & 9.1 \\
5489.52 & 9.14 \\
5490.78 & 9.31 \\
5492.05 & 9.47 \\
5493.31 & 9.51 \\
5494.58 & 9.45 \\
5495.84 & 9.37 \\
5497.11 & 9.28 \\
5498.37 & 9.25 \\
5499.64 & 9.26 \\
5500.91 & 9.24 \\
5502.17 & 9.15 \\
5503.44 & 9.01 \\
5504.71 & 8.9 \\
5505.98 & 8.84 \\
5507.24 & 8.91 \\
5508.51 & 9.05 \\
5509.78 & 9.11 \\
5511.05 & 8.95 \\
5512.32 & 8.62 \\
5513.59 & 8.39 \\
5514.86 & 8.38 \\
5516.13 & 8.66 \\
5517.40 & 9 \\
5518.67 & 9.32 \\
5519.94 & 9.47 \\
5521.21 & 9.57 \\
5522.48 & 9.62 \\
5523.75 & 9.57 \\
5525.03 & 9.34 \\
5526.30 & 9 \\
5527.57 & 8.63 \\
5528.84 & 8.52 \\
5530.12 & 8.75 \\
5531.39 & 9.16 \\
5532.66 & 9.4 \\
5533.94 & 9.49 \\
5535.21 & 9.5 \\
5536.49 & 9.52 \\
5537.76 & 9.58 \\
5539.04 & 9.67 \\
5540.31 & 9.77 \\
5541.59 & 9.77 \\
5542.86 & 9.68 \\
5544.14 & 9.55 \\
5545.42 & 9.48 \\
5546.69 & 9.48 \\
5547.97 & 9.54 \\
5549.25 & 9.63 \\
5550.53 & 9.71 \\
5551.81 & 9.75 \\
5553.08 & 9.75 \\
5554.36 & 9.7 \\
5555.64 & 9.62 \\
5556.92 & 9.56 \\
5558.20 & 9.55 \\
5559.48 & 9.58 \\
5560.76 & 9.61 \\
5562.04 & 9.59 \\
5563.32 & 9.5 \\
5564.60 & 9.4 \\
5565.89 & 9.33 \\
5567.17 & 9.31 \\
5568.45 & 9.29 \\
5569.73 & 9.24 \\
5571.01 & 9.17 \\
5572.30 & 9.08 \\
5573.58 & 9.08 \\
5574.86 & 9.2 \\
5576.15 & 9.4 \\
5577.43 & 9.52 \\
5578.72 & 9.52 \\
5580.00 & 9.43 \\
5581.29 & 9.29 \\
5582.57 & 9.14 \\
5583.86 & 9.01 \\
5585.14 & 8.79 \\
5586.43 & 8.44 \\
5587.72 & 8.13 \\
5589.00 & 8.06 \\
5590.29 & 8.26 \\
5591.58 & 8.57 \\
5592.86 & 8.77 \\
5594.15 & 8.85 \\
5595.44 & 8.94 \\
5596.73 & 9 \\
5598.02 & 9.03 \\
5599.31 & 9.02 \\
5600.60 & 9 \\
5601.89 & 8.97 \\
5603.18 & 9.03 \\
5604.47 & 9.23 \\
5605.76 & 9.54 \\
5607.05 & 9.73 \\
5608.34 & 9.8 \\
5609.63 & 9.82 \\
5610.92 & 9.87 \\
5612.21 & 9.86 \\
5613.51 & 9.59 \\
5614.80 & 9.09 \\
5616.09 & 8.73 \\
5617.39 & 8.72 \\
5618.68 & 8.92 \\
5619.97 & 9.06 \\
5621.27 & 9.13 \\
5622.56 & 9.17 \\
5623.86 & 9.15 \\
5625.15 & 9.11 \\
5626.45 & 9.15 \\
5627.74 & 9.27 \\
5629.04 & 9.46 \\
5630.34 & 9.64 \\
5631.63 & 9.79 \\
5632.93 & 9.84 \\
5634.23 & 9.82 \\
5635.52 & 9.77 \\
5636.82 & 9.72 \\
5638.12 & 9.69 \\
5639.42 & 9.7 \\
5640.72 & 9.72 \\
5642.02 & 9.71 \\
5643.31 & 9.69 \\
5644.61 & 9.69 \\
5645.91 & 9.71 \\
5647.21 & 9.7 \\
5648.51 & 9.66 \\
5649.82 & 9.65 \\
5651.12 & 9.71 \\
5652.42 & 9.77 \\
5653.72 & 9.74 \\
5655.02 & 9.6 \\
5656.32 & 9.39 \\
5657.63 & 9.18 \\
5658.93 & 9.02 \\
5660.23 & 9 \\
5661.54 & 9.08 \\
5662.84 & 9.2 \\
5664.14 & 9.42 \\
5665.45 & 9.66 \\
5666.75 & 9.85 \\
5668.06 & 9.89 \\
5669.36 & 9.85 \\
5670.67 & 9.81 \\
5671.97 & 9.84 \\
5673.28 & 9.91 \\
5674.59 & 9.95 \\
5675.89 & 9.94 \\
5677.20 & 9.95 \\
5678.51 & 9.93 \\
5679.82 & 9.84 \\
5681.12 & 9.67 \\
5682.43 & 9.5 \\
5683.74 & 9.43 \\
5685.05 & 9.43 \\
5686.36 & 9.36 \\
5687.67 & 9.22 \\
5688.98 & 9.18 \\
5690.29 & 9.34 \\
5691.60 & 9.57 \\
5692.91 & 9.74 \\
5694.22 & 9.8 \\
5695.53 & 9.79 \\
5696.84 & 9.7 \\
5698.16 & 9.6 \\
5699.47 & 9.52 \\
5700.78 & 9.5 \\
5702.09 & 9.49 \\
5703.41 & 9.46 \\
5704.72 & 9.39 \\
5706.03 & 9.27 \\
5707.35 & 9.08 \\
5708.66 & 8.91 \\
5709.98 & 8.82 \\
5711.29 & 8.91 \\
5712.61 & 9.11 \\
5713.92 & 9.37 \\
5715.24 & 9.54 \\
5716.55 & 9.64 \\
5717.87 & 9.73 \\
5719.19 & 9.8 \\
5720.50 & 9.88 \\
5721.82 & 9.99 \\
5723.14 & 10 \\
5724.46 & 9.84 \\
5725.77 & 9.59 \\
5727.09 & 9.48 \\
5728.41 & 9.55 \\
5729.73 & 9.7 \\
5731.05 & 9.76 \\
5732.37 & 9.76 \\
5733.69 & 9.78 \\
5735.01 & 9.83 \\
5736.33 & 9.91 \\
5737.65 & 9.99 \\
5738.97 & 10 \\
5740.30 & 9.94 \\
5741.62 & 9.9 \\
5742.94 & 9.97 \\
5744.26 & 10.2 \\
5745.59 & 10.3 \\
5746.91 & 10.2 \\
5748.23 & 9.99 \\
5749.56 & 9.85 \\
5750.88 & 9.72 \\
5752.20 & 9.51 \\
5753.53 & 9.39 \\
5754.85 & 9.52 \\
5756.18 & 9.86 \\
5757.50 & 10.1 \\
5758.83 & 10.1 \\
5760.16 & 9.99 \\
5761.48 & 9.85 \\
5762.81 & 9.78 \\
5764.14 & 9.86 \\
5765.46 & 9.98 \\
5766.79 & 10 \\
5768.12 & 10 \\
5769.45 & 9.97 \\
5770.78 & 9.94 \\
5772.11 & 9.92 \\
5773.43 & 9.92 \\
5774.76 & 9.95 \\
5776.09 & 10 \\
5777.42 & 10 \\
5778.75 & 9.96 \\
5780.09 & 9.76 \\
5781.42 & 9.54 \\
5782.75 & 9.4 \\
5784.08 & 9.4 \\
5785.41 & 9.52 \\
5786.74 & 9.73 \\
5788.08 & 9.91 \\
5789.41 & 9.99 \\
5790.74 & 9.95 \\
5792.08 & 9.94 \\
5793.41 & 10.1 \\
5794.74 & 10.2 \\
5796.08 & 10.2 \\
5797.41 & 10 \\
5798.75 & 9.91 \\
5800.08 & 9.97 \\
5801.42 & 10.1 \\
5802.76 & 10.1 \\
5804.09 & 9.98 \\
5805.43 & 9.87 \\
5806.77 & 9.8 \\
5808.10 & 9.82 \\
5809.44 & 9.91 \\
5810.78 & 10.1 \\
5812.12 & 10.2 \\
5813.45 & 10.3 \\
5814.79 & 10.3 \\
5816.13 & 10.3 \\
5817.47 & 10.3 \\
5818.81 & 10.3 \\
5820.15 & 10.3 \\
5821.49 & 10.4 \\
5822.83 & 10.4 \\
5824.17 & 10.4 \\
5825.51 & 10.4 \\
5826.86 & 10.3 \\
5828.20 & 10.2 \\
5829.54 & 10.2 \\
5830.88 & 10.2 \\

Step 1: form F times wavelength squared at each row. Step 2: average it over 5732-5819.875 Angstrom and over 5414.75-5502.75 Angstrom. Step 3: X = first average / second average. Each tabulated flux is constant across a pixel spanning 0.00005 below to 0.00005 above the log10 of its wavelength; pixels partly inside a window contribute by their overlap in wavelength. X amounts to 1.2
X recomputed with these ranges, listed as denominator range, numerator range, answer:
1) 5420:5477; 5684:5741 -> 1.18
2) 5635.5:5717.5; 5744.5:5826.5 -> 1.09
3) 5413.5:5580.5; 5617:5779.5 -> 1.13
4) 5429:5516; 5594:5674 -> 1.12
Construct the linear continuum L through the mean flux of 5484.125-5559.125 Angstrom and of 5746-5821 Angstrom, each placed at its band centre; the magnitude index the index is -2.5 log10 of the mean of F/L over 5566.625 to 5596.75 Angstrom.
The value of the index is 0.05 mag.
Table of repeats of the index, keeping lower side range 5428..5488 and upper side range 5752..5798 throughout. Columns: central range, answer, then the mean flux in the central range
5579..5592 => 0.06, 8.74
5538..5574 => -0.04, 9.52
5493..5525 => -0.01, 9.11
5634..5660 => -0.02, 9.62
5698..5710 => 0.04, 9.32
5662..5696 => -0.01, 9.65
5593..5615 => 0.00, 9.31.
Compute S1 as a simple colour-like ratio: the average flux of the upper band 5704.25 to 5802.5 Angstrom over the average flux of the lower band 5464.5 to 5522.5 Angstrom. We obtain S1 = 1.08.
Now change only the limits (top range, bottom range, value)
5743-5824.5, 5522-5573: 1.06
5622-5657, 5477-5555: 1.04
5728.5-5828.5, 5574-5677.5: 1.06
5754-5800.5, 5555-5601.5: 1.08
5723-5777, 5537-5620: 1.06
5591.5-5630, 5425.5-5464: 1.05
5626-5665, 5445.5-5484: 1.07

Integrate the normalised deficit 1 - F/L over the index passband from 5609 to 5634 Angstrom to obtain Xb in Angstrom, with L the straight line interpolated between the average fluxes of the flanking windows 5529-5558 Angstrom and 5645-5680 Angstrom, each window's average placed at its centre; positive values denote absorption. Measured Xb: 0.7 Angstrom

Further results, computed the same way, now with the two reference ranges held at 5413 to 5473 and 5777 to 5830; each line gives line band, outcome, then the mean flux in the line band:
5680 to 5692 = 0.3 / 9.43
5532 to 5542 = -0.4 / 9.58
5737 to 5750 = -0.2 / 10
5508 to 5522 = 0.3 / 8.96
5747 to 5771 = 0.1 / 9.86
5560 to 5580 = -0.1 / 9.35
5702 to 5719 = 0.8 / 9.29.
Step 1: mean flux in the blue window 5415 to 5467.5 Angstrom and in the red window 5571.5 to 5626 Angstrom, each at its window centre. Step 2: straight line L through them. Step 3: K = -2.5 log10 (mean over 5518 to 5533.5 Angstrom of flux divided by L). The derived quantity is -0.02 mag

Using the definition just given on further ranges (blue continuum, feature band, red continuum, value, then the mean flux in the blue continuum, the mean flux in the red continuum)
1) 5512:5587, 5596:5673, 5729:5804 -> 0.01 mag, 9.32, 9.9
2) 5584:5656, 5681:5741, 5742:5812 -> 0.01 mag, 9.3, 9.91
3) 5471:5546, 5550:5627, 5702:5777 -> 0.02 mag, 9.15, 9.75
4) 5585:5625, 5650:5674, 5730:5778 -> -0.02 mag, 9.05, 9.91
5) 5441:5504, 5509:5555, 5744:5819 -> -0.01 mag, 9.07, 9.94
